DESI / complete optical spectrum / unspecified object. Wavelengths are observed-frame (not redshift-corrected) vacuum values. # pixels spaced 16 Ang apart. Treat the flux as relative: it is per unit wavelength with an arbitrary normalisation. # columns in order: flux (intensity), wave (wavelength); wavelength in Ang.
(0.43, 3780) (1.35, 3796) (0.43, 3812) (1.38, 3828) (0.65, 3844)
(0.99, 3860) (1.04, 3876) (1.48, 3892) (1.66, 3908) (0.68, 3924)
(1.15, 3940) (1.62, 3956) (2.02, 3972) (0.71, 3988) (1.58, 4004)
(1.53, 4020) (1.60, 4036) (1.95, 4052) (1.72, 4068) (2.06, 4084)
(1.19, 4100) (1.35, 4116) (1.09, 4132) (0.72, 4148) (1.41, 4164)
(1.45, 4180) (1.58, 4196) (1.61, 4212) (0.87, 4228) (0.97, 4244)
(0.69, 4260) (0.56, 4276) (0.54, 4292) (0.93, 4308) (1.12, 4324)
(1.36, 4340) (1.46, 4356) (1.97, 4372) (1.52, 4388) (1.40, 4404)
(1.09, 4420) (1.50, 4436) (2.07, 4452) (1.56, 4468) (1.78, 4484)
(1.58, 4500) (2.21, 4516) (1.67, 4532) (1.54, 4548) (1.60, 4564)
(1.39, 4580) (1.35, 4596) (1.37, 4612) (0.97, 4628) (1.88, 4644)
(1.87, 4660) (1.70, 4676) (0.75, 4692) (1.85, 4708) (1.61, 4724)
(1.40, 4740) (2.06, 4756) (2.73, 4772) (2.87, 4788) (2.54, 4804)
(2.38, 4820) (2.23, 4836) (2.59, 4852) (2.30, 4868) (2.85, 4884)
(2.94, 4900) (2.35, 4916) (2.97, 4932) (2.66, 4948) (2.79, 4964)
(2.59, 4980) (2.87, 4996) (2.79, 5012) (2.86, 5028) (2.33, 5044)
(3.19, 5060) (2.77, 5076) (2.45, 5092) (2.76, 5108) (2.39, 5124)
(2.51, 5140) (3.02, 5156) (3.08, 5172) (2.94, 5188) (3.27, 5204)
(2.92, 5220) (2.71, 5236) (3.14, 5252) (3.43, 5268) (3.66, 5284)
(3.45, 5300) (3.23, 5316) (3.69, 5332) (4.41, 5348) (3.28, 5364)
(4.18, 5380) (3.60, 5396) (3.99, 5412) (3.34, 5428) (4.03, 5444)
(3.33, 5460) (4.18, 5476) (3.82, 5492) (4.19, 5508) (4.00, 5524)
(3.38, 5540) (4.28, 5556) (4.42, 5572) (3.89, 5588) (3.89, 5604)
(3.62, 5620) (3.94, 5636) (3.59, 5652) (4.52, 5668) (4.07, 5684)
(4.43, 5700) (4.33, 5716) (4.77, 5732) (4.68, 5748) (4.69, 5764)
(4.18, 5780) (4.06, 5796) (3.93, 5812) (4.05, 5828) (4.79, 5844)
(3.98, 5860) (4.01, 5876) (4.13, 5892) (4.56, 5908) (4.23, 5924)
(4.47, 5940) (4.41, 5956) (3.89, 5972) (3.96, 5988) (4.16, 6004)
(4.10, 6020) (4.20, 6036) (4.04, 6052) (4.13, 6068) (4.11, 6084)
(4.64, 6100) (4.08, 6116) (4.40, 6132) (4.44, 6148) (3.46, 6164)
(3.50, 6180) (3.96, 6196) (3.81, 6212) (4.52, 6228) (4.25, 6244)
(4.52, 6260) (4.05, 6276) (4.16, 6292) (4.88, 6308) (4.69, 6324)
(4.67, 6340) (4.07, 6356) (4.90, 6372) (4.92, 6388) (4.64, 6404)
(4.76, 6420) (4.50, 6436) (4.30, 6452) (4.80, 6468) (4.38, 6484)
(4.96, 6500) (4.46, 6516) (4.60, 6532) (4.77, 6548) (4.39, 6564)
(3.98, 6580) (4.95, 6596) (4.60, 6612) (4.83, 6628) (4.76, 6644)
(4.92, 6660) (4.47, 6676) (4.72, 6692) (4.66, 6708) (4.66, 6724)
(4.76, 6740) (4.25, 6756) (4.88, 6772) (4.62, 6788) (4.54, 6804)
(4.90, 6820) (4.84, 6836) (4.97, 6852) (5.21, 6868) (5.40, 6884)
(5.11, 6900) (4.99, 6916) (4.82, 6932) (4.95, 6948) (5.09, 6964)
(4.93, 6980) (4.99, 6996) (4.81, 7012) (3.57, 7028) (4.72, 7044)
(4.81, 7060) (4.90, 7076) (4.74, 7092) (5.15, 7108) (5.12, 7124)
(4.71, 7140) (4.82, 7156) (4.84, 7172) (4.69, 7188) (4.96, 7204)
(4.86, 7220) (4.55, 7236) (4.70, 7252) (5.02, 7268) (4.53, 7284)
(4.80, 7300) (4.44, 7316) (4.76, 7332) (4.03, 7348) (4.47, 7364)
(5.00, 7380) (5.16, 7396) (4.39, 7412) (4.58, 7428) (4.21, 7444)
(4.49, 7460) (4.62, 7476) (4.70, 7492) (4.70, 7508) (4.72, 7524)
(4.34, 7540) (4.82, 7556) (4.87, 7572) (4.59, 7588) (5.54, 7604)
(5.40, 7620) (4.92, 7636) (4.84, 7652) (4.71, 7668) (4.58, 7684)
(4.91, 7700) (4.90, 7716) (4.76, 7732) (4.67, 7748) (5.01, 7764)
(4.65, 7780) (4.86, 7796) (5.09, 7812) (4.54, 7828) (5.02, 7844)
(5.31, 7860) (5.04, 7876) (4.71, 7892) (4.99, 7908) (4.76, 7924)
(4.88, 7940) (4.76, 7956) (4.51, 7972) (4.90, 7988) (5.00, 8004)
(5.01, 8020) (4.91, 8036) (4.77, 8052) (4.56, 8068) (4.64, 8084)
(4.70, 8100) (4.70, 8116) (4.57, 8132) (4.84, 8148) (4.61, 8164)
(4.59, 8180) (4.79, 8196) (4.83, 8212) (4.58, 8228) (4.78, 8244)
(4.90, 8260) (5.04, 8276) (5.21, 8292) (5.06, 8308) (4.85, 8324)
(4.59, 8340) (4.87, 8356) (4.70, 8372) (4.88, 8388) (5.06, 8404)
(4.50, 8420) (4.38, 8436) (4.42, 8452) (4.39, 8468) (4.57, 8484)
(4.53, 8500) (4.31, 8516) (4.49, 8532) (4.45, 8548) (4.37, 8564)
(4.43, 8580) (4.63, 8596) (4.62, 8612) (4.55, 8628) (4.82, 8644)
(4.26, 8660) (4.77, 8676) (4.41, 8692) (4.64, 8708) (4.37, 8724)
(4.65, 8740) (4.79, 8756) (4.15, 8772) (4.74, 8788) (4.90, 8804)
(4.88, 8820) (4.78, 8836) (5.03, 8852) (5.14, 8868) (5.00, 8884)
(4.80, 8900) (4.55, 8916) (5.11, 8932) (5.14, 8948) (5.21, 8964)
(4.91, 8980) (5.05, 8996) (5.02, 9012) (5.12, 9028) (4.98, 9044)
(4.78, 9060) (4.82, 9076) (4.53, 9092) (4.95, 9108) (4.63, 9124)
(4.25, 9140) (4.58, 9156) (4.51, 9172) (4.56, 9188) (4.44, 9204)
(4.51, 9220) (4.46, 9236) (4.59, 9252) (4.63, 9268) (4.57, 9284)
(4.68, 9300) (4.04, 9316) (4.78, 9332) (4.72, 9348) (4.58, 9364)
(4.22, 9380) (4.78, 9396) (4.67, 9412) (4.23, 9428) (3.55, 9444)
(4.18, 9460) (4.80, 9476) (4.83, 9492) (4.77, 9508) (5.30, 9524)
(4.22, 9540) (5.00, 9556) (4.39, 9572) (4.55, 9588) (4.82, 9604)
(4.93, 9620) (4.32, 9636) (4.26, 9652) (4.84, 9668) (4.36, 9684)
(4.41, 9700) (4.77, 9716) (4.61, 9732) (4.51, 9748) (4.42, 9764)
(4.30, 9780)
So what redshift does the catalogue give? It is 0.193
